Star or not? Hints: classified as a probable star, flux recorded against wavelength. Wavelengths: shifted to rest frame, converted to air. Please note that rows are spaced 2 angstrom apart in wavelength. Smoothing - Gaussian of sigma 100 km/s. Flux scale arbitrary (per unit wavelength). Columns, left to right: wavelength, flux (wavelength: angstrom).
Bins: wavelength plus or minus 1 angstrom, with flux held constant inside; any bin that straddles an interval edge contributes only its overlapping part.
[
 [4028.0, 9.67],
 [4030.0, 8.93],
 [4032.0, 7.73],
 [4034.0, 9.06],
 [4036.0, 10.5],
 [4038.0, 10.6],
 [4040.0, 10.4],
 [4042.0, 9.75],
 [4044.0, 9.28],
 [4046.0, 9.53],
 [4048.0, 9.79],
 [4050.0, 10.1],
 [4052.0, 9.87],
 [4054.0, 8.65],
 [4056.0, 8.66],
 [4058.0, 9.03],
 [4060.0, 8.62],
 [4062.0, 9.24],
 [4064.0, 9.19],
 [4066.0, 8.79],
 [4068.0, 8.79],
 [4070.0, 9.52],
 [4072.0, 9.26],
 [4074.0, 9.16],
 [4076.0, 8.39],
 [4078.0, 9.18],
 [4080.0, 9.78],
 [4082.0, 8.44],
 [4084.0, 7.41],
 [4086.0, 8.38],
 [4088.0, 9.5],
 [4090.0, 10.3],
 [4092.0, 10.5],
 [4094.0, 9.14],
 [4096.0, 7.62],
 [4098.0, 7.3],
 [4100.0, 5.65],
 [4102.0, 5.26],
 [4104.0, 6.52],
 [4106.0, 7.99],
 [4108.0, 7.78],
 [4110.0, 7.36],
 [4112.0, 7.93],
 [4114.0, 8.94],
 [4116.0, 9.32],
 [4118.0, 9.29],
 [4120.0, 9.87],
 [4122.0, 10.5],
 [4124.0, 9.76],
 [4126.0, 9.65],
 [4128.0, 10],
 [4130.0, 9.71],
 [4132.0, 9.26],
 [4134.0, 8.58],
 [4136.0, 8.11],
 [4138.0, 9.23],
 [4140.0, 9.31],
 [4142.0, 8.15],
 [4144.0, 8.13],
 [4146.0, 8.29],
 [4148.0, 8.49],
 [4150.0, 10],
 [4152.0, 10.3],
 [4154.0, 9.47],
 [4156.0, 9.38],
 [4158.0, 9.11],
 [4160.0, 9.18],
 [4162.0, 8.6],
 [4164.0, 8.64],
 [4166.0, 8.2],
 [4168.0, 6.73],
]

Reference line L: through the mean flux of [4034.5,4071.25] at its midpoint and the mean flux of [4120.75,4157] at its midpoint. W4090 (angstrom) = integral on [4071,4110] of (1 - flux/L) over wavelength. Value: 4.57 angstrom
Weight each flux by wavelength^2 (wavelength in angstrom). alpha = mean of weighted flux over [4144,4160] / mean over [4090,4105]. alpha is 1.2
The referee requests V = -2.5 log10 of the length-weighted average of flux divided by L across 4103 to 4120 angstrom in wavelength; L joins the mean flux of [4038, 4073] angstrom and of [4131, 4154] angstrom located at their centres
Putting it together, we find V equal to 0.10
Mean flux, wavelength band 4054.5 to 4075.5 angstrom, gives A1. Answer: 9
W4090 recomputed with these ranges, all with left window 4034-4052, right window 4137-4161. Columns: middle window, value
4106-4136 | 0.8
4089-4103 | 2.3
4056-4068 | 1.0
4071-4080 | 0.5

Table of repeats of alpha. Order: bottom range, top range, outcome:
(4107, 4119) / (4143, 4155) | 1.10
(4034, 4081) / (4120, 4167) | 1.02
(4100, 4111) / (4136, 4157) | 1.34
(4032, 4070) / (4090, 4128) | 0.93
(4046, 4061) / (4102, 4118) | 0.88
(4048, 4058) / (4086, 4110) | 0.87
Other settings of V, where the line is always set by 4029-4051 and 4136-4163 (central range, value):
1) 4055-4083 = 0.05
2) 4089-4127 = 0.10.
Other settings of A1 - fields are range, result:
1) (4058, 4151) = 8.73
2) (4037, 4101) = 9.06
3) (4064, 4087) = 8.84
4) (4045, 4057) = 9.43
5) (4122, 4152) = 9.14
